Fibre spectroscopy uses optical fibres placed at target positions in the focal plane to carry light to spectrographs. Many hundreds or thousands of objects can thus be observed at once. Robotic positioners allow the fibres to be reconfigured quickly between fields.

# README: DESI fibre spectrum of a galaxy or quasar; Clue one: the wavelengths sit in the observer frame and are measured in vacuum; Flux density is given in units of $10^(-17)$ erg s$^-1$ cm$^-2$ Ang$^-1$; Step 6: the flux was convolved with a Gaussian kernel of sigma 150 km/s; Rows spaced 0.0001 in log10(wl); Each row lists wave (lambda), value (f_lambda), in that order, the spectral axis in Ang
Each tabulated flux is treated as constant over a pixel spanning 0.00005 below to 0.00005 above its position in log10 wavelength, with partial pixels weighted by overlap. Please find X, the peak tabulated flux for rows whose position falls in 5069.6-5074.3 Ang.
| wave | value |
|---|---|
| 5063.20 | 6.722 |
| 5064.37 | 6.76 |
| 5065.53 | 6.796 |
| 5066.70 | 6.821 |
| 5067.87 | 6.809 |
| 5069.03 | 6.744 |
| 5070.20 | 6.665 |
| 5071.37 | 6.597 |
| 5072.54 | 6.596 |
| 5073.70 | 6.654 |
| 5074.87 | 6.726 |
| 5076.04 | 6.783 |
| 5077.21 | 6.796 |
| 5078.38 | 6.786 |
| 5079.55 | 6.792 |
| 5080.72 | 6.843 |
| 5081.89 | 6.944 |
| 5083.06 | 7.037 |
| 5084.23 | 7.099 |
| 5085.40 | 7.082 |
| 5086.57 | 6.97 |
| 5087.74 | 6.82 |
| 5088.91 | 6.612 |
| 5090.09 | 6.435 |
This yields 6.665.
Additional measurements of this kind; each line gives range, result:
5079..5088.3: 7.099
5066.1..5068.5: 6.821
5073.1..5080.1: 6.796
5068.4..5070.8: 6.744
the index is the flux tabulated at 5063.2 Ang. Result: 6.722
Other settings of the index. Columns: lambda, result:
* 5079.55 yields 6.792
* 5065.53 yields 6.796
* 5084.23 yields 7.099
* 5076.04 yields 6.783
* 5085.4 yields 7.082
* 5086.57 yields 6.97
